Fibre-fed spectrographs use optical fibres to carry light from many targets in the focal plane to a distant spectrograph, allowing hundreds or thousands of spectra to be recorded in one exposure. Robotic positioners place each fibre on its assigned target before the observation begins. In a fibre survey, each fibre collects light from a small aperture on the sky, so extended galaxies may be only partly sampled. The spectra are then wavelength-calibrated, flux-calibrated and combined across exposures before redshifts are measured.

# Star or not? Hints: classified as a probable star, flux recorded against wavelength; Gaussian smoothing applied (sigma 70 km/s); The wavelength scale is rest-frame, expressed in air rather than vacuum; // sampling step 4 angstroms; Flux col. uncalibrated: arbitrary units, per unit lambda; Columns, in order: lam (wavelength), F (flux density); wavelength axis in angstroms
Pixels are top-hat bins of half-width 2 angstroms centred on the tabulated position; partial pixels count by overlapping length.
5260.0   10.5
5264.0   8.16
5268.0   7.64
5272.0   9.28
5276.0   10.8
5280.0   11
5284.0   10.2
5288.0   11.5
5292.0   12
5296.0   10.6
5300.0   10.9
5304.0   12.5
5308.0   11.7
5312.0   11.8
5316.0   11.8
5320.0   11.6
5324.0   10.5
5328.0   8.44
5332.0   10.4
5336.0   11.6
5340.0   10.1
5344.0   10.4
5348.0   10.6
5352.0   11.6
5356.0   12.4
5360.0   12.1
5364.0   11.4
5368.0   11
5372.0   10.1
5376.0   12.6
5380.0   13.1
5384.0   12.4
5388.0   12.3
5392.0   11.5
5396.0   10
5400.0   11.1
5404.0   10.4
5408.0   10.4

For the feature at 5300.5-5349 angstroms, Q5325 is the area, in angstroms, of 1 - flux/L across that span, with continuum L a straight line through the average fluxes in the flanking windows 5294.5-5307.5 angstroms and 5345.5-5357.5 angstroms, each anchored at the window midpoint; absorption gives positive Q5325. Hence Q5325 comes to 2.0 angstroms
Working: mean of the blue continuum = 11.4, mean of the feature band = 11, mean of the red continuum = 11.5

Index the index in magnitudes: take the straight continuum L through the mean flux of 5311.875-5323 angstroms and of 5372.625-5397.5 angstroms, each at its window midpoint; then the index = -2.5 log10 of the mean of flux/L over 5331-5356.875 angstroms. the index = 0.07 mag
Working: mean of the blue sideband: 11.6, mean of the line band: 11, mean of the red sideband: 11.9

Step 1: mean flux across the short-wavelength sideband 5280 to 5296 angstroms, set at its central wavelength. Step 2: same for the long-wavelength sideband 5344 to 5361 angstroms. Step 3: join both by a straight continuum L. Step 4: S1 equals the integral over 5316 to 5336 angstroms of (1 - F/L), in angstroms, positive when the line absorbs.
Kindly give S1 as 1.4 angstroms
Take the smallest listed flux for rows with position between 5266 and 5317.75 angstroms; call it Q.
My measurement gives 7.64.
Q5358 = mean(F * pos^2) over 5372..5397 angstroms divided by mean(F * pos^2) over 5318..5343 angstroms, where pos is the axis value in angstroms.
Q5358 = 1.2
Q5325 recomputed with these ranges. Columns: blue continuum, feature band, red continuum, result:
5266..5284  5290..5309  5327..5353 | -2.9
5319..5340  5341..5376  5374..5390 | 1.1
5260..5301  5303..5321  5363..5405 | -2.2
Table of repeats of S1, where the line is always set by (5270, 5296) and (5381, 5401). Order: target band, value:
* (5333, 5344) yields 0.4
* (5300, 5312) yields -1.0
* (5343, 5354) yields 0.3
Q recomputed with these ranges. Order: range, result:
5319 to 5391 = 8.44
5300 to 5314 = 10.9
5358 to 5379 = 10.1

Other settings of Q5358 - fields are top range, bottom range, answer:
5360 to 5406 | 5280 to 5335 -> 1.07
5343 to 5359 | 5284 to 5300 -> 1.04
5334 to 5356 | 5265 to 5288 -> 1.14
